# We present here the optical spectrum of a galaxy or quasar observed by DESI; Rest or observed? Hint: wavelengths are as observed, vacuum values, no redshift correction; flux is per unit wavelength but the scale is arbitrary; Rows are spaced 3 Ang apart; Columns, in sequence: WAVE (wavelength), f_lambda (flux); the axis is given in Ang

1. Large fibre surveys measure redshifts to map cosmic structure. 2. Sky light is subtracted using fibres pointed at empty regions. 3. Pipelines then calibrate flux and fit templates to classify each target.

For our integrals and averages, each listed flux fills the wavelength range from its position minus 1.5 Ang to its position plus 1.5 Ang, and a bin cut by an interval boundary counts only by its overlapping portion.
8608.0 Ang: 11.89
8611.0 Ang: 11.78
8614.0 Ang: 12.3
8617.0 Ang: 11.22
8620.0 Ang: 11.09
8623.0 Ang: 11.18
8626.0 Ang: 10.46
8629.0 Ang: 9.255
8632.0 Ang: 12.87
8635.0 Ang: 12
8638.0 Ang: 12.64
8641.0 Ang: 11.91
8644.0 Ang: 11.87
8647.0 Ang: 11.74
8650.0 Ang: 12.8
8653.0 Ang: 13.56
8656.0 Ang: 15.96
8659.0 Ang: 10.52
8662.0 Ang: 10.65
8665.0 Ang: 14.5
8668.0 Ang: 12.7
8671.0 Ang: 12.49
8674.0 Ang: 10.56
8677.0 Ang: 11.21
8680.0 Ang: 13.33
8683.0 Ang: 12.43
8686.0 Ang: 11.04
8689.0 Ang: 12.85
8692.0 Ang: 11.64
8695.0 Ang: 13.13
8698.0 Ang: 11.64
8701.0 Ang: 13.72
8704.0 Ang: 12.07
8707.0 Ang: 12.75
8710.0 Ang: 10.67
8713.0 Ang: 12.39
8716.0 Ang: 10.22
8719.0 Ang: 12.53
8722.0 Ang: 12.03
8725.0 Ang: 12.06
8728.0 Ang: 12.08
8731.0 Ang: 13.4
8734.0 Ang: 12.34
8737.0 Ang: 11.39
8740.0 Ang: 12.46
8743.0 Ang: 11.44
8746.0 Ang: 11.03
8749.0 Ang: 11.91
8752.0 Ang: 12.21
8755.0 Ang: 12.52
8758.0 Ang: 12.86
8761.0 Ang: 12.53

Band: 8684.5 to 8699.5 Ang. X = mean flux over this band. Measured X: 12.1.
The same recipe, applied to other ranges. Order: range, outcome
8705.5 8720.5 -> 11.7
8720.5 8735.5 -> 12.4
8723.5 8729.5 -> 12.1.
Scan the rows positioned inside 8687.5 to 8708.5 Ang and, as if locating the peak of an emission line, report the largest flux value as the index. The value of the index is 13.72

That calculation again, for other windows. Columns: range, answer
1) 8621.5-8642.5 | 12.87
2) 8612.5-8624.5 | 12.3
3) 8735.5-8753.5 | 12.46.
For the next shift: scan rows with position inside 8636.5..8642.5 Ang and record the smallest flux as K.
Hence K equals 11.91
